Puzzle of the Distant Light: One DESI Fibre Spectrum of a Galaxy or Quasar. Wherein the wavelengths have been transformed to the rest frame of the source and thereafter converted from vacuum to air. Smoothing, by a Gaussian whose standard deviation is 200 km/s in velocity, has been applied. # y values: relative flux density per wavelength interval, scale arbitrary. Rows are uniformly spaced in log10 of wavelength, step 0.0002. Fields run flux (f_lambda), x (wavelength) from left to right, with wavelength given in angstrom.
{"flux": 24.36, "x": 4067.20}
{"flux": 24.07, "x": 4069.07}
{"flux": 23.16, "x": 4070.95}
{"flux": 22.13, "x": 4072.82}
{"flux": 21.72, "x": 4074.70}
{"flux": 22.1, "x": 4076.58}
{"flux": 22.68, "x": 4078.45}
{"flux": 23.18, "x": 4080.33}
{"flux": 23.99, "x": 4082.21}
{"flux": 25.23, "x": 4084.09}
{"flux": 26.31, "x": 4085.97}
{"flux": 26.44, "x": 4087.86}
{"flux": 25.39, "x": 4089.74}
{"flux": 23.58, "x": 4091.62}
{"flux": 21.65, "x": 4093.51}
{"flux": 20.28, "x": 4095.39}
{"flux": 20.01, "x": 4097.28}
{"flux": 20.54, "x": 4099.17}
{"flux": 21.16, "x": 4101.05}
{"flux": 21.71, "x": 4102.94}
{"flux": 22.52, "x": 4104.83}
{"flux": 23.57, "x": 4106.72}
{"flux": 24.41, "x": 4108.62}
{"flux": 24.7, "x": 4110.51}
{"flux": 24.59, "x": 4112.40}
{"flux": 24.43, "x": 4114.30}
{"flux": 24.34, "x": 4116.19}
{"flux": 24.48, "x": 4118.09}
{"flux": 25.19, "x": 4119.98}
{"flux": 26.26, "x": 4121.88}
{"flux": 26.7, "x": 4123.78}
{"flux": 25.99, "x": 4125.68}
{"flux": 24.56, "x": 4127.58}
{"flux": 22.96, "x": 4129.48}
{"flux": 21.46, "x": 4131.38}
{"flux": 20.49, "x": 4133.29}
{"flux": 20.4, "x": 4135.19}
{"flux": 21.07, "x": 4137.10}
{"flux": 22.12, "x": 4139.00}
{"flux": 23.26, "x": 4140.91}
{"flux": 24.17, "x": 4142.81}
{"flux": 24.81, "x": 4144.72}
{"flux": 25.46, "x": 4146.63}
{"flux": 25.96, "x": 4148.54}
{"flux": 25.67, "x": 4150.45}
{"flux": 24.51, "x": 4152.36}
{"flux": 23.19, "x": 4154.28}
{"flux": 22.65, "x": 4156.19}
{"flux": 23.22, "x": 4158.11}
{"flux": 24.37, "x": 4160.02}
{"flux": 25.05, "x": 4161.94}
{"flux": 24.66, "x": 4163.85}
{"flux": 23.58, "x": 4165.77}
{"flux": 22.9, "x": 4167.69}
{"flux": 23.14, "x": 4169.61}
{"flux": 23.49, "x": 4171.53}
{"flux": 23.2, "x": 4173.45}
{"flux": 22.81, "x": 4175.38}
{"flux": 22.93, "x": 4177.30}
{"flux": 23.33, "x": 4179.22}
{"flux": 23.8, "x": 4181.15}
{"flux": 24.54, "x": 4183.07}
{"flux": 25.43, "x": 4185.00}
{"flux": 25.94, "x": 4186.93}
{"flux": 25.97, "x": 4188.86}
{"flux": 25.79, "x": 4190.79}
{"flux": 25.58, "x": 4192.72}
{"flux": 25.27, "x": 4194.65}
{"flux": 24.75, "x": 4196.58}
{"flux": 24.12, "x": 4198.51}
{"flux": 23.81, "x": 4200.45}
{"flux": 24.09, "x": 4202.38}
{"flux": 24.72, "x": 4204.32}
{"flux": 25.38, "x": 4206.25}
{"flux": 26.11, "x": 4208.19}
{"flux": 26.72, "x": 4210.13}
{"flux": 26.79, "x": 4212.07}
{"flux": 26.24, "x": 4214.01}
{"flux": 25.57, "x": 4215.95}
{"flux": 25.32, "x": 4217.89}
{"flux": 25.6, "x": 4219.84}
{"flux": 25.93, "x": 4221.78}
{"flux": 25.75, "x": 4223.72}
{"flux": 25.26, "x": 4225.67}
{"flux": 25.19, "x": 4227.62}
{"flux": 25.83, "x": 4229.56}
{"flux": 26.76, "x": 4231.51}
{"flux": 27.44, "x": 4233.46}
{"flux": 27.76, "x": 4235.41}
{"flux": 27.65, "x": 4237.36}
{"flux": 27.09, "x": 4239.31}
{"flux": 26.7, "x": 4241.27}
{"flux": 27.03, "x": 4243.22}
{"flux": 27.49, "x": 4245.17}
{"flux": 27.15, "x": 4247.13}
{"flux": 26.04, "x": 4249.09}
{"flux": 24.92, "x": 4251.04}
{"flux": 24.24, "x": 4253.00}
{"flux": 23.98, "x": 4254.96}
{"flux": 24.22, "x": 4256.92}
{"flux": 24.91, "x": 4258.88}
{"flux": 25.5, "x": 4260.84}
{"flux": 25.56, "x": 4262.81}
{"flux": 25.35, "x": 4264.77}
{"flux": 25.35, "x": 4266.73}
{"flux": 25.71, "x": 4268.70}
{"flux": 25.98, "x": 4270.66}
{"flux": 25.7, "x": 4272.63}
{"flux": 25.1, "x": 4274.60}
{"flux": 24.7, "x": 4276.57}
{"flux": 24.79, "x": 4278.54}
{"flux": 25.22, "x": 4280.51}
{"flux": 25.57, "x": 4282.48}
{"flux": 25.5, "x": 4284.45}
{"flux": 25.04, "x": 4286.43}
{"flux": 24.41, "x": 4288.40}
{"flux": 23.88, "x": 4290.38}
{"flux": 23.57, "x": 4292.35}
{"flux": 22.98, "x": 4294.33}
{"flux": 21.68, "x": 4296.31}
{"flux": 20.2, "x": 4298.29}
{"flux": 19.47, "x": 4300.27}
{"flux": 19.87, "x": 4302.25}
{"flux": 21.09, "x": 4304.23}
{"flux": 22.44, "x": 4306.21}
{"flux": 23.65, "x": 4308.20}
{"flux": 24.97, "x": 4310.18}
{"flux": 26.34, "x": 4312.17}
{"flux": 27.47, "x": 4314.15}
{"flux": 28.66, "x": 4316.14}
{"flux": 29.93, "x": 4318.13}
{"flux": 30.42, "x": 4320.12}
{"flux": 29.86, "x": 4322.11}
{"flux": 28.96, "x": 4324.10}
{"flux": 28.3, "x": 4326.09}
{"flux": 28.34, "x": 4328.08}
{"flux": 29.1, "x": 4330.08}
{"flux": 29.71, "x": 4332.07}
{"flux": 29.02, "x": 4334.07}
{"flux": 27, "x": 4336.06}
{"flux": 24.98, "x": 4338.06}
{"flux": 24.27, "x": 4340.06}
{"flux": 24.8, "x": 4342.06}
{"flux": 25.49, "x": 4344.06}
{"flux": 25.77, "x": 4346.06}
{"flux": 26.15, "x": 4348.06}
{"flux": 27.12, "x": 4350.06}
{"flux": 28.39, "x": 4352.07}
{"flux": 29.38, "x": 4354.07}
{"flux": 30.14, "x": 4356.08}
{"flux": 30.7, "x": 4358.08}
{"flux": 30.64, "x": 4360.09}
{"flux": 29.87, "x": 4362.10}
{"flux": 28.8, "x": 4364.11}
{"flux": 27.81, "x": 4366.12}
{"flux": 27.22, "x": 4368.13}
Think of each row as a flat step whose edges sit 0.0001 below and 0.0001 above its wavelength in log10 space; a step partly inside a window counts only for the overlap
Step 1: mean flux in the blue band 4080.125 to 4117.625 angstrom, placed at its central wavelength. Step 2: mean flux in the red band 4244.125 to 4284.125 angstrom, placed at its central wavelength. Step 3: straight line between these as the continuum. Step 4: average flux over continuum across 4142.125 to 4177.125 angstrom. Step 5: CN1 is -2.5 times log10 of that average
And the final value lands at 0.01 mag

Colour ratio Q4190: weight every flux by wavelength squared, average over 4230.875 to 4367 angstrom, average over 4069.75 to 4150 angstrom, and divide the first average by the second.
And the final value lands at 1.2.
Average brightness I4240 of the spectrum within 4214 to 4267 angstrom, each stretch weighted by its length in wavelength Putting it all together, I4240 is 25.9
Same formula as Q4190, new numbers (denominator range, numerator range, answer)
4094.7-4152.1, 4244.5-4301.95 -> 1.12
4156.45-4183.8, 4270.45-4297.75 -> 1.09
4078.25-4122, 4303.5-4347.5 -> 1.27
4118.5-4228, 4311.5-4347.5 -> 1.22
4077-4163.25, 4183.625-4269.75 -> 1.14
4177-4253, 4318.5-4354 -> 1.14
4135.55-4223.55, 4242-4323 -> 1.07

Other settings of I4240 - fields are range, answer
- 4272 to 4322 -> 24.6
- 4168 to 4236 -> 25.1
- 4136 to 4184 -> 23.7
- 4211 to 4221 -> 25.9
